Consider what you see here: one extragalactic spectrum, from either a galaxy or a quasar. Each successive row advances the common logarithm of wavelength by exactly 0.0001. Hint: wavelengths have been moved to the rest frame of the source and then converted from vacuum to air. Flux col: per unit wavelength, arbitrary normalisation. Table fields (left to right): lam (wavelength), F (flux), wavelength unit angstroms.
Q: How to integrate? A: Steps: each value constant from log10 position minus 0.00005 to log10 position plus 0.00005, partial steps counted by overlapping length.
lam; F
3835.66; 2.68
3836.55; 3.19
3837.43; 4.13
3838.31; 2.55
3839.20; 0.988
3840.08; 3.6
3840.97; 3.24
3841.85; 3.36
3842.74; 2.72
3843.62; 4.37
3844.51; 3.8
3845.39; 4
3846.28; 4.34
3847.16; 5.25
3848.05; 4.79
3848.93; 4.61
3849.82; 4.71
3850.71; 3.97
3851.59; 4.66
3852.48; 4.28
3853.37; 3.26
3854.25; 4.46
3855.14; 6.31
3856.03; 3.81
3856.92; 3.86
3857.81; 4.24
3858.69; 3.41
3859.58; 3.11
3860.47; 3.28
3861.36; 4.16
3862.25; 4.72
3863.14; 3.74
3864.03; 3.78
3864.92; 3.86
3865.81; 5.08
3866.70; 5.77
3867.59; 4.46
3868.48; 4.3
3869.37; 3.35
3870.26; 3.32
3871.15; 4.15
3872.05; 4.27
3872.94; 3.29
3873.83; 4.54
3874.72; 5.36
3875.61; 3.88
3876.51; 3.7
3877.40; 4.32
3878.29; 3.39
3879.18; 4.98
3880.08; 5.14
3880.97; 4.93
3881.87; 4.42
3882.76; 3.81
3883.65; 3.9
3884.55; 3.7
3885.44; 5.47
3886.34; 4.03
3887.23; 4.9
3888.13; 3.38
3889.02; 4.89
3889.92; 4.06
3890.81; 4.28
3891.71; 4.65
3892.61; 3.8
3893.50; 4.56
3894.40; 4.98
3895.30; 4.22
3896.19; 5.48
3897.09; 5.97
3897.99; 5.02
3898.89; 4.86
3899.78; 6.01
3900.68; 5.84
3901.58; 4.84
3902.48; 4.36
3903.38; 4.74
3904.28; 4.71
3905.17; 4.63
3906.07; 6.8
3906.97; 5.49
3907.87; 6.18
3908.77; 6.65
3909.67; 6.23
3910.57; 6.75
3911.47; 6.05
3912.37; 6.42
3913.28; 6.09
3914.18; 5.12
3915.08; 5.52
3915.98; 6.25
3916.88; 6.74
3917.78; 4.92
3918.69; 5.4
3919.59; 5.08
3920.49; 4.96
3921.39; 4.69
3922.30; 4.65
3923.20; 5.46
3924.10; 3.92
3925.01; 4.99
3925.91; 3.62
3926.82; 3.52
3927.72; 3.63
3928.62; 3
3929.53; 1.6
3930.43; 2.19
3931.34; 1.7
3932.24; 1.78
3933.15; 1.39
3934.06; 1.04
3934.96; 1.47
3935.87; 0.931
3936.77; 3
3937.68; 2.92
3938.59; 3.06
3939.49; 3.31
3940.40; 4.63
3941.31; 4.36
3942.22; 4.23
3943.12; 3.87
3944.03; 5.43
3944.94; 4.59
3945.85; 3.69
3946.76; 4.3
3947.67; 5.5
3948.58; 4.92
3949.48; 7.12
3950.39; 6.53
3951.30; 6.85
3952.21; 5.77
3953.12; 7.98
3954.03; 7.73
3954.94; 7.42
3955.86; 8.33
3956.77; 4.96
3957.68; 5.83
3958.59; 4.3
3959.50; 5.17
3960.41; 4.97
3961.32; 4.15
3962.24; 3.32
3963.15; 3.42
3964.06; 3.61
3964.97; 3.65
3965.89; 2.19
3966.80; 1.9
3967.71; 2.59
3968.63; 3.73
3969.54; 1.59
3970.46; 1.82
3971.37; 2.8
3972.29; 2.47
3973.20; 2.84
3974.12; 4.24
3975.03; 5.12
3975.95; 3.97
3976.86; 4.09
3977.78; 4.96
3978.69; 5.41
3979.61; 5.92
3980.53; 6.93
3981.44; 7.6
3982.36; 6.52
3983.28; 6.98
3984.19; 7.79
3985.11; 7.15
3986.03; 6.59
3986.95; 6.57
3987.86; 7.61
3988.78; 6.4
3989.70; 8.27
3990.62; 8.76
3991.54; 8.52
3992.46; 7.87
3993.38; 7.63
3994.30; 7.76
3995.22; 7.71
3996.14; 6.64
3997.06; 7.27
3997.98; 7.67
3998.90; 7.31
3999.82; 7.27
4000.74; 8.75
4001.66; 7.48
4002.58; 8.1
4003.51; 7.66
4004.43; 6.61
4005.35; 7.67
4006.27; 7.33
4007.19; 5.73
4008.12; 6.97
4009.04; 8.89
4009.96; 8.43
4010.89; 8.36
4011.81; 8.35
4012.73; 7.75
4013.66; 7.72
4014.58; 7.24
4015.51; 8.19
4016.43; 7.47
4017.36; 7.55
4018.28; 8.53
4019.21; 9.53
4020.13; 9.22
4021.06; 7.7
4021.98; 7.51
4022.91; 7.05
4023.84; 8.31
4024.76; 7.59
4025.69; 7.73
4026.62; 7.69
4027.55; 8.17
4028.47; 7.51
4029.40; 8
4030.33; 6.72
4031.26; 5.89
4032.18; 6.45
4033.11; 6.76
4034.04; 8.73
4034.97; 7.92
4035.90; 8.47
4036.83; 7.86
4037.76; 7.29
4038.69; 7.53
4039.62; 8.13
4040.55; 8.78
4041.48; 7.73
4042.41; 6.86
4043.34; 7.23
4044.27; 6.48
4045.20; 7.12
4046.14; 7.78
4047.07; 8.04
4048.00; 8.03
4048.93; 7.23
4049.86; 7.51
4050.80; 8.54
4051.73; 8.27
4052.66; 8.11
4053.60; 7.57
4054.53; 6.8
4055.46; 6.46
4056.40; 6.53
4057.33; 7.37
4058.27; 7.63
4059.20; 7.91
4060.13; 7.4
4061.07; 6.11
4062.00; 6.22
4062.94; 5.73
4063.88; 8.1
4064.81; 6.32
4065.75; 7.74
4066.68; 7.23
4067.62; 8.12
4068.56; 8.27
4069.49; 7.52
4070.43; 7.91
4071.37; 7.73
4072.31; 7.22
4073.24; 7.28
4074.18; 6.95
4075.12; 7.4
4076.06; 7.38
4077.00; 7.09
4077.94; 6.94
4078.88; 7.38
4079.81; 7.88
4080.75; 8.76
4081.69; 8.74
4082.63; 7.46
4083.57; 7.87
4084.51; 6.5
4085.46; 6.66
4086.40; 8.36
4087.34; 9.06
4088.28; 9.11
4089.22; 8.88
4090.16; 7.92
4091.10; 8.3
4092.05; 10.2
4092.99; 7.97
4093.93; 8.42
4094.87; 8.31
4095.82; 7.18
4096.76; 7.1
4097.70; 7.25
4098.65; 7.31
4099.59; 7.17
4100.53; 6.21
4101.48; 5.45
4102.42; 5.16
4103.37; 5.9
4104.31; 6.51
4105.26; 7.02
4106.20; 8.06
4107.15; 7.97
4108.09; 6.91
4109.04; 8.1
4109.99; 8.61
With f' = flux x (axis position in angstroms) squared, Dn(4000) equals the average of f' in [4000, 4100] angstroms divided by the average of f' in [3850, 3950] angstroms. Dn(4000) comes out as 1.88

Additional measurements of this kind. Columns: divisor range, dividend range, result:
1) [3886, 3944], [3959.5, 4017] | 1.44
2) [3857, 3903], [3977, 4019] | 1.79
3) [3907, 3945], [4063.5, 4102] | 1.96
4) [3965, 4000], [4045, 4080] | 1.34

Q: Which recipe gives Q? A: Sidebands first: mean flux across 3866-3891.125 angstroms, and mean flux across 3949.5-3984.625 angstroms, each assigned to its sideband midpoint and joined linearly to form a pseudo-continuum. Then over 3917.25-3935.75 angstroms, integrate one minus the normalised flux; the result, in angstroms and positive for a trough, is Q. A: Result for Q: 4.8 angstroms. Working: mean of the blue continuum 4.29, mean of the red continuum 4.91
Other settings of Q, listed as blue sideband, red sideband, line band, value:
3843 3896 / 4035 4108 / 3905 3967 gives 8.0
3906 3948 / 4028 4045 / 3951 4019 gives -2.4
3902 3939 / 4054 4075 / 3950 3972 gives 2.2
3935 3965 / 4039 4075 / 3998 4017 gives -4.4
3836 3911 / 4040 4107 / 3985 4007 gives -4.3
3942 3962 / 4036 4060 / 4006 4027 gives -2.9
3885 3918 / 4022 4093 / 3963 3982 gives 7.4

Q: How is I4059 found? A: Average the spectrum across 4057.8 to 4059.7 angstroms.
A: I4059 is 7.79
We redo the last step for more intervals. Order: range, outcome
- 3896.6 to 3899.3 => 5.28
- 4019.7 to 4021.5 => 8.44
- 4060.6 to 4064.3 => 6.51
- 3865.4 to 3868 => 5.11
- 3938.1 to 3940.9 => 3.67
